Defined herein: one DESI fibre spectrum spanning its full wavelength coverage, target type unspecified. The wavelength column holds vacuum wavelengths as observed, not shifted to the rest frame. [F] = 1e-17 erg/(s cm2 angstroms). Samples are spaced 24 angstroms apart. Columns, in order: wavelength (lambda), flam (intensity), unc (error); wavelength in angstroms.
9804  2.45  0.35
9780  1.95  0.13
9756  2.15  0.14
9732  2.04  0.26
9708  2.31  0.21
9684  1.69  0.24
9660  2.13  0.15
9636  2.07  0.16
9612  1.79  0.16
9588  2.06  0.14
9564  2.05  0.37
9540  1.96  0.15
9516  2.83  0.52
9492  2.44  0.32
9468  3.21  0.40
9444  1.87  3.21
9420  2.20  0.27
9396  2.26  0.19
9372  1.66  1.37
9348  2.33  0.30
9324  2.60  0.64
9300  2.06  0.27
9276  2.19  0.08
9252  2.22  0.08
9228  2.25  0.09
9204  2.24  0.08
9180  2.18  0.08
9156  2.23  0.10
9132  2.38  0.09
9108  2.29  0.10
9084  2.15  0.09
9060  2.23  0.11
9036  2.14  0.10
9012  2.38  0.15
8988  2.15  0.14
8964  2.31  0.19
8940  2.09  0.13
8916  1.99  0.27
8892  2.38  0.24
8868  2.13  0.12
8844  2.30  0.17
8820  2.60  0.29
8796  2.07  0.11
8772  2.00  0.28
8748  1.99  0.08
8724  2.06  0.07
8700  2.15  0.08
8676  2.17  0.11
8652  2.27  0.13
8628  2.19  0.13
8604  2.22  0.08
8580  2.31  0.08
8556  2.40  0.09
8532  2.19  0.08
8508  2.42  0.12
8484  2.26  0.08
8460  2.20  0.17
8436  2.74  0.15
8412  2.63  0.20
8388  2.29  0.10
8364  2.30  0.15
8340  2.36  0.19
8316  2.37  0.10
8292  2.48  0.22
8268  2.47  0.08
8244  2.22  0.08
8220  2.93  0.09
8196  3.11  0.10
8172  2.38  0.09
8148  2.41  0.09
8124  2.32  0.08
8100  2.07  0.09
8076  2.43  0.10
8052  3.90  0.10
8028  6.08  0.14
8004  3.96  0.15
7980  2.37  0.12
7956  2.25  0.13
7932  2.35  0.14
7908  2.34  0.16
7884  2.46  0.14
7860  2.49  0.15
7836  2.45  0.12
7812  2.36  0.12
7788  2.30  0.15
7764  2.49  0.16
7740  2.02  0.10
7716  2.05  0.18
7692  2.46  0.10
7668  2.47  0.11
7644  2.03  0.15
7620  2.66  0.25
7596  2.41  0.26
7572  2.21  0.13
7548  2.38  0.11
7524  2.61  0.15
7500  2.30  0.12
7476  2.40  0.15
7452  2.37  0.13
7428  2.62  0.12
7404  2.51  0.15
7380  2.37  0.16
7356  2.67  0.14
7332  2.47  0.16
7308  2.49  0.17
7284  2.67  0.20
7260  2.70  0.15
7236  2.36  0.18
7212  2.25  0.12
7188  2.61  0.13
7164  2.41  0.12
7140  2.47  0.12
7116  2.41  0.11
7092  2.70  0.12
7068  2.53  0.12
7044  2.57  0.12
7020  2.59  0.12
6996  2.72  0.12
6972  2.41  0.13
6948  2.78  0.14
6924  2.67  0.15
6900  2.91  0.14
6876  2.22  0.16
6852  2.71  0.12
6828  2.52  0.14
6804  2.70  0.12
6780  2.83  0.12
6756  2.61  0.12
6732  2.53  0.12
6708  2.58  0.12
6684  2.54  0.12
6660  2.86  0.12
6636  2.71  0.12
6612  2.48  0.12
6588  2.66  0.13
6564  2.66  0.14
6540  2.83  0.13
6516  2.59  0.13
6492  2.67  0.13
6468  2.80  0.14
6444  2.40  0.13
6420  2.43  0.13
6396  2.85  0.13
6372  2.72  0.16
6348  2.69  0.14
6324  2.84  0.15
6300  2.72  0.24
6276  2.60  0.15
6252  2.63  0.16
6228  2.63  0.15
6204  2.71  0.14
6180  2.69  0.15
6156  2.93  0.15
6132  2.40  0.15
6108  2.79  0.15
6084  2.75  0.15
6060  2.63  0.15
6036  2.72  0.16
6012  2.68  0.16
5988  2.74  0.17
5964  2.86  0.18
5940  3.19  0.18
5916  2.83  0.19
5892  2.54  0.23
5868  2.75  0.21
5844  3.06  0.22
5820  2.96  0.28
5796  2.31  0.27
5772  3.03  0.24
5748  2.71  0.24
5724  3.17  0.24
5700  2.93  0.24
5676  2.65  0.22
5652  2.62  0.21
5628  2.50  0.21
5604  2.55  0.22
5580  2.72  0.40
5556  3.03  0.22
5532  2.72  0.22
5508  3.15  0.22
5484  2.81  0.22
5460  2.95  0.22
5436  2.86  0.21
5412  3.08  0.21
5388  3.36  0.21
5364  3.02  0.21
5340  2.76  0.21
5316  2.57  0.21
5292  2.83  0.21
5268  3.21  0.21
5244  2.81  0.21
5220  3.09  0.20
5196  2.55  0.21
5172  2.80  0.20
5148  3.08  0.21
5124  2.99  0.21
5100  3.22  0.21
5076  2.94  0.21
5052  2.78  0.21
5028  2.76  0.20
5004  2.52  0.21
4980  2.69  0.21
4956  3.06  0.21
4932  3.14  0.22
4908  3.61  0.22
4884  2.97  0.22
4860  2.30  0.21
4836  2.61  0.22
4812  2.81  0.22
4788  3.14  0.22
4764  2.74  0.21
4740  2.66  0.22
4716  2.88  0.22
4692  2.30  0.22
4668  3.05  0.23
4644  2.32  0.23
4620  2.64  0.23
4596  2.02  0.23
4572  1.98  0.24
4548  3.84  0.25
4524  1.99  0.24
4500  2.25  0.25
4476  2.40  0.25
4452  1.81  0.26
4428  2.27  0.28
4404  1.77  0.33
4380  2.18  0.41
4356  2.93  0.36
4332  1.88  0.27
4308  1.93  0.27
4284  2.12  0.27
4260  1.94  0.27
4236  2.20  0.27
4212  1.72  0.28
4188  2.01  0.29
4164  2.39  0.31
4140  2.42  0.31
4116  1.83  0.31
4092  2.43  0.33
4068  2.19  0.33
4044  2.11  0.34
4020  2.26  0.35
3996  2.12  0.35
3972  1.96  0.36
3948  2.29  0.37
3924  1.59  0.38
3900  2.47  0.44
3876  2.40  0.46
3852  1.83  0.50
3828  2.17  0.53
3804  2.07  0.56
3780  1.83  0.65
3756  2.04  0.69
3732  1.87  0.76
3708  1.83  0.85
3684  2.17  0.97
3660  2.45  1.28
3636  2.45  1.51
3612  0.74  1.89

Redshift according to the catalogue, 0.221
